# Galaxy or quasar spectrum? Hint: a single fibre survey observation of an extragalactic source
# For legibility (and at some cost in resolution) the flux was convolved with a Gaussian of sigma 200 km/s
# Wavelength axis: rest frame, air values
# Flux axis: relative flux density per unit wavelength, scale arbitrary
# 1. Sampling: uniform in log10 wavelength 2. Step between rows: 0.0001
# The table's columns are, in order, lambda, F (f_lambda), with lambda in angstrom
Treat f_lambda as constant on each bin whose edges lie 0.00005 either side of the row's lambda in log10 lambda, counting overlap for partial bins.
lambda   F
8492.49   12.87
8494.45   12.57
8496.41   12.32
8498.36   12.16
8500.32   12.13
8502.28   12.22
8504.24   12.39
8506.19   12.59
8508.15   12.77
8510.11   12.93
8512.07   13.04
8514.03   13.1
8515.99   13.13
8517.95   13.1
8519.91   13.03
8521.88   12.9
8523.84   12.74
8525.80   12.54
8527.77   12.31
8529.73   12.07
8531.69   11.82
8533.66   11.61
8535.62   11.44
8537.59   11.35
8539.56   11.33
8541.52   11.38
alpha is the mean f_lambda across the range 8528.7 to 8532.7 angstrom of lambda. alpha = 12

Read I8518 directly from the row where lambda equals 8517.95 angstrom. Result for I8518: 13.1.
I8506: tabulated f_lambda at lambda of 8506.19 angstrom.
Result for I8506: 12.59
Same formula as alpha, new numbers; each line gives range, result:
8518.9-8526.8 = 12.8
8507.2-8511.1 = 12.8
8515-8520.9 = 13.1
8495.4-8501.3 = 12.2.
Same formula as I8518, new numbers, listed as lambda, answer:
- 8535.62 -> 11.44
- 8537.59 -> 11.35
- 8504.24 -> 12.39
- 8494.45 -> 12.57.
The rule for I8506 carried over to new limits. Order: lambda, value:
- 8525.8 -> 12.54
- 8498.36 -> 12.16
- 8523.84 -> 12.74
